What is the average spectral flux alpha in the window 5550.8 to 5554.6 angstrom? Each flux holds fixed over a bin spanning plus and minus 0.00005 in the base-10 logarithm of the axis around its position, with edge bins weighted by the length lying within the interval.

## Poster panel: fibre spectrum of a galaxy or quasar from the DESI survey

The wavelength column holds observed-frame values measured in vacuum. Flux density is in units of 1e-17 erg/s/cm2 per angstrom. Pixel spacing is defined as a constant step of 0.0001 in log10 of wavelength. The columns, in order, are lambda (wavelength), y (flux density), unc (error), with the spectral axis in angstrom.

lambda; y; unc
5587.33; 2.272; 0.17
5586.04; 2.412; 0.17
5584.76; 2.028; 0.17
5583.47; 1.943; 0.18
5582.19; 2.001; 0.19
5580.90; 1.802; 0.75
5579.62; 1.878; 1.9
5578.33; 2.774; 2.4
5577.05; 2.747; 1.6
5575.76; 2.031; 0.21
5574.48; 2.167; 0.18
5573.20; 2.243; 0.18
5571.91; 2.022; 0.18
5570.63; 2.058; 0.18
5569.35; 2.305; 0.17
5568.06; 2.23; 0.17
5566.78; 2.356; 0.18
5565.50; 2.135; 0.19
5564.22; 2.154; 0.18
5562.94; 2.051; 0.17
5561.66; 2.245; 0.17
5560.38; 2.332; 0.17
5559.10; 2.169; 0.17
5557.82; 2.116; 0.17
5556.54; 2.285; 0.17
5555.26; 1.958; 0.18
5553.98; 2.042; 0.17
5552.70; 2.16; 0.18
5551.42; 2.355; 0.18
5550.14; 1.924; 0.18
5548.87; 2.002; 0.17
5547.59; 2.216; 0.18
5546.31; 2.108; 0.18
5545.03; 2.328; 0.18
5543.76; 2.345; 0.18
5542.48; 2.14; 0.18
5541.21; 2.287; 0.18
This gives 2.18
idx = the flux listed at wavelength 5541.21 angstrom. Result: 2.287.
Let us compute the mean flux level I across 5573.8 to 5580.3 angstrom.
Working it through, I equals 2.32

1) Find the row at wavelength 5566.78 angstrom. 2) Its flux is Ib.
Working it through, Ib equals 2.356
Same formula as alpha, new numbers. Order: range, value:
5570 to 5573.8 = 2.1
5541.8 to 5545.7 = 2.27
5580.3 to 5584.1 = 1.92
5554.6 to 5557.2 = 2.12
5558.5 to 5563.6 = 2.2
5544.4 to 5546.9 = 2.22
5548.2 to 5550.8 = 1.97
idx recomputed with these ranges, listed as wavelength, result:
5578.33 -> 2.774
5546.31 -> 2.108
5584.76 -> 2.028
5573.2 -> 2.243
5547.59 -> 2.216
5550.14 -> 1.924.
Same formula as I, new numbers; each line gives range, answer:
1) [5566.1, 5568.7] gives 2.29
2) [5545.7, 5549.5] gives 2.11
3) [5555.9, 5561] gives 2.22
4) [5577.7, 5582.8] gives 2.11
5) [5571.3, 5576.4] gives 2.12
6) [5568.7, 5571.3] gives 2.18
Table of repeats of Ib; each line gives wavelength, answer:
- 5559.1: 2.169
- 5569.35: 2.305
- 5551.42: 2.355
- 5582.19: 2.001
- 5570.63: 2.058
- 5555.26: 1.958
